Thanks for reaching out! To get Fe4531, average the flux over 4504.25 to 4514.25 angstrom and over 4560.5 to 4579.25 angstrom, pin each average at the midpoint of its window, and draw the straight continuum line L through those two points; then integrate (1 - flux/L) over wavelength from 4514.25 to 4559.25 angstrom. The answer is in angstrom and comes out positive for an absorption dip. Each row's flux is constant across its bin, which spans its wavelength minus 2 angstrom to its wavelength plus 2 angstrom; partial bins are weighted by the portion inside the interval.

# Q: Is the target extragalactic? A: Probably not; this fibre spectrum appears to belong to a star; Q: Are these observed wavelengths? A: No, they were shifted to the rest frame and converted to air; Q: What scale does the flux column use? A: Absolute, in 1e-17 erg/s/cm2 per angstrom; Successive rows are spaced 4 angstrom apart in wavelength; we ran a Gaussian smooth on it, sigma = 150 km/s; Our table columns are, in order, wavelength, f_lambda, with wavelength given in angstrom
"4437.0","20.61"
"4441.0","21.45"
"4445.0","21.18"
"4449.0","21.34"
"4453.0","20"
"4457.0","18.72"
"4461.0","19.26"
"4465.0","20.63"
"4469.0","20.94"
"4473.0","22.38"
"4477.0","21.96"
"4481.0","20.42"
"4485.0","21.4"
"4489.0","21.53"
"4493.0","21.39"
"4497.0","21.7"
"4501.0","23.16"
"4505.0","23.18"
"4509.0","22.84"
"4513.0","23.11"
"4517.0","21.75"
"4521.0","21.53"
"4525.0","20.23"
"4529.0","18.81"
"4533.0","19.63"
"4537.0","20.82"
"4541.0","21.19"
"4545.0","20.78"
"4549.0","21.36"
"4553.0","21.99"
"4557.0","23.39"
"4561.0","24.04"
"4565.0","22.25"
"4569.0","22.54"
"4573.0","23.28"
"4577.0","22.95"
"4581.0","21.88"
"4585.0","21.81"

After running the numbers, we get 3.7 angstrom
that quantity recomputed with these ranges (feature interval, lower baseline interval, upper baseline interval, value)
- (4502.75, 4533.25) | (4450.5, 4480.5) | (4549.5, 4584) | 0.22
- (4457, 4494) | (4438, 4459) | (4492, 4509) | 1.00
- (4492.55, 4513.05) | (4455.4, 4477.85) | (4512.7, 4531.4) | -1.79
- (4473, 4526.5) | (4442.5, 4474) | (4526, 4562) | -2.66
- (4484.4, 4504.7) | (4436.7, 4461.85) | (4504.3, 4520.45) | -0.01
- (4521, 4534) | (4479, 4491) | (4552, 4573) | 1.32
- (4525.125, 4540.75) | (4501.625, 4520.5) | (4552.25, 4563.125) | 2.02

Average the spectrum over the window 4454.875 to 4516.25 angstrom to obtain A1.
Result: 21.5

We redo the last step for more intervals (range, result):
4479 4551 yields 21.4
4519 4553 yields 20.6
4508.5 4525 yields 22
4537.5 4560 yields 21.8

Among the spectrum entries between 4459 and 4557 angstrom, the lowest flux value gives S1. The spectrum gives 18.81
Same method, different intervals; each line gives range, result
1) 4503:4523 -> 21.53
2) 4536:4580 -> 20.78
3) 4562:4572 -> 22.25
